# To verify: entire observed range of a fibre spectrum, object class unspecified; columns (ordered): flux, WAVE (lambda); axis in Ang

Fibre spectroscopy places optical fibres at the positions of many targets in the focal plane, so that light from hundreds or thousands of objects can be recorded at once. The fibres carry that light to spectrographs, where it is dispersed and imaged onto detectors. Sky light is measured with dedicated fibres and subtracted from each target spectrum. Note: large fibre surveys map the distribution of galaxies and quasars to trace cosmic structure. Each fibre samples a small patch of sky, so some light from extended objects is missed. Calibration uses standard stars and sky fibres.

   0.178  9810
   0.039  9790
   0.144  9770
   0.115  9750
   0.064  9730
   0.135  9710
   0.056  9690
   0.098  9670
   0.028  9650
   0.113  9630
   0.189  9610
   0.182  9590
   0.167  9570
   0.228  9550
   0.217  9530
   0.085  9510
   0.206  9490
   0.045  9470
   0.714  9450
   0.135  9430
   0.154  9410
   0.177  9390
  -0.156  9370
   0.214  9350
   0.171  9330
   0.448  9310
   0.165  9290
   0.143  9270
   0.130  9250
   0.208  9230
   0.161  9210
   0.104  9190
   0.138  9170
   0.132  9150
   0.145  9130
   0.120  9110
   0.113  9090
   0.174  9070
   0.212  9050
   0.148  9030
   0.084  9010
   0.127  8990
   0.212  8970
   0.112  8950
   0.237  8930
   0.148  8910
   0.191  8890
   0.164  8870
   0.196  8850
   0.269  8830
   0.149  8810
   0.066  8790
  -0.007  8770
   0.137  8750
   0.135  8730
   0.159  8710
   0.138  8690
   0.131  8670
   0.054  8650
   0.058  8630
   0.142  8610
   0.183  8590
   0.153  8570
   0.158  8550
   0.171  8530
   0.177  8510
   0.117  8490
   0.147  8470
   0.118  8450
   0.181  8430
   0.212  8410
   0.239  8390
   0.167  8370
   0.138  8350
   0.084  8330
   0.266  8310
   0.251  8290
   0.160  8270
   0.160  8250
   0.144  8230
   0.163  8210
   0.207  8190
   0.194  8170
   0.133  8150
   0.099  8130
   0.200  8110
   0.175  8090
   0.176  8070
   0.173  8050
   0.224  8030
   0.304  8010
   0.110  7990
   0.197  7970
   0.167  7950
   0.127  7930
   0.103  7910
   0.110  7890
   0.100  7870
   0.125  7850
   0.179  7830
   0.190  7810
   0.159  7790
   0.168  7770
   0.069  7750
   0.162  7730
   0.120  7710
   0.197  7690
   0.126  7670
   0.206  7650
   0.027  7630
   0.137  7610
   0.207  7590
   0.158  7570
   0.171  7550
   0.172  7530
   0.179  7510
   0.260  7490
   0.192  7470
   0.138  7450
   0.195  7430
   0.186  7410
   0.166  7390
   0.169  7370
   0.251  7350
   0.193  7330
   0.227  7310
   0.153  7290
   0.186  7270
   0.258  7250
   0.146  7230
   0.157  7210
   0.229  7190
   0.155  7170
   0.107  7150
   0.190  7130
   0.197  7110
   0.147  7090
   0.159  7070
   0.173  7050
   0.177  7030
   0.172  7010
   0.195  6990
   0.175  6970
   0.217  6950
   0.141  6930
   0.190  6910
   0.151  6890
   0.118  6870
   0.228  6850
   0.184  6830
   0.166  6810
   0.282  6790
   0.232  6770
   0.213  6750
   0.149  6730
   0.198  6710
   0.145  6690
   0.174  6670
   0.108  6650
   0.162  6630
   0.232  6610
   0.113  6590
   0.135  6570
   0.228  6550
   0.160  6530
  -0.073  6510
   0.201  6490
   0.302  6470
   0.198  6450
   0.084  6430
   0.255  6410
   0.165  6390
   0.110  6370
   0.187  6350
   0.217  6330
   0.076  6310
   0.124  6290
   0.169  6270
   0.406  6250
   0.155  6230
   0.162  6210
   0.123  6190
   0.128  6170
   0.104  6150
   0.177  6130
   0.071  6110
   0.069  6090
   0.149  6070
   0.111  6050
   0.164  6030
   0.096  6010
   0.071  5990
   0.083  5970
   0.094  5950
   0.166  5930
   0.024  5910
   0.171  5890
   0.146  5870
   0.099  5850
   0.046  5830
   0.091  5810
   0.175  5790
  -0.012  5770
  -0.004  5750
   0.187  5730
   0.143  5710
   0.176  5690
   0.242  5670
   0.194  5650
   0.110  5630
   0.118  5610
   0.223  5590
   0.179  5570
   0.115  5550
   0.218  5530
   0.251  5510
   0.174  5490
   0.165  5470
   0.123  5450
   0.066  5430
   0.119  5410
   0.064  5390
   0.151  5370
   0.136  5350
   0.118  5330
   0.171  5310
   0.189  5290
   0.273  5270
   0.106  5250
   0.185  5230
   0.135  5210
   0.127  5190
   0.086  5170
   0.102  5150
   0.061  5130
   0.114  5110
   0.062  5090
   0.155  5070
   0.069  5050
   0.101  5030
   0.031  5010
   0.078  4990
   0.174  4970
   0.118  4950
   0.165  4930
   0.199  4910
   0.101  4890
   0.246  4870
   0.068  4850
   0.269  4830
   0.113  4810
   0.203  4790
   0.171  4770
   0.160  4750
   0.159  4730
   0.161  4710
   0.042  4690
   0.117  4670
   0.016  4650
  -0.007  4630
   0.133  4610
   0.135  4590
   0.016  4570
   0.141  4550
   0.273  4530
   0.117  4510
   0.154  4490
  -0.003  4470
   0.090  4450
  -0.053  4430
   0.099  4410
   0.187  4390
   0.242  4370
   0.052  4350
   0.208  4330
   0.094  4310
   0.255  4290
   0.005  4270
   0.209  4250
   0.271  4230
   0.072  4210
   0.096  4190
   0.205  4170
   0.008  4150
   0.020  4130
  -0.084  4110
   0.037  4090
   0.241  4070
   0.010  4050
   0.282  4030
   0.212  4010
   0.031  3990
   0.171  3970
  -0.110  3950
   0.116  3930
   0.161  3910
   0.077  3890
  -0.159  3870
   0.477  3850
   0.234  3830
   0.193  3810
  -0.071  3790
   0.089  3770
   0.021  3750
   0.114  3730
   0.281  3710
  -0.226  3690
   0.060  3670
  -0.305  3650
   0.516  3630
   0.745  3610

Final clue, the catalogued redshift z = 0.67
